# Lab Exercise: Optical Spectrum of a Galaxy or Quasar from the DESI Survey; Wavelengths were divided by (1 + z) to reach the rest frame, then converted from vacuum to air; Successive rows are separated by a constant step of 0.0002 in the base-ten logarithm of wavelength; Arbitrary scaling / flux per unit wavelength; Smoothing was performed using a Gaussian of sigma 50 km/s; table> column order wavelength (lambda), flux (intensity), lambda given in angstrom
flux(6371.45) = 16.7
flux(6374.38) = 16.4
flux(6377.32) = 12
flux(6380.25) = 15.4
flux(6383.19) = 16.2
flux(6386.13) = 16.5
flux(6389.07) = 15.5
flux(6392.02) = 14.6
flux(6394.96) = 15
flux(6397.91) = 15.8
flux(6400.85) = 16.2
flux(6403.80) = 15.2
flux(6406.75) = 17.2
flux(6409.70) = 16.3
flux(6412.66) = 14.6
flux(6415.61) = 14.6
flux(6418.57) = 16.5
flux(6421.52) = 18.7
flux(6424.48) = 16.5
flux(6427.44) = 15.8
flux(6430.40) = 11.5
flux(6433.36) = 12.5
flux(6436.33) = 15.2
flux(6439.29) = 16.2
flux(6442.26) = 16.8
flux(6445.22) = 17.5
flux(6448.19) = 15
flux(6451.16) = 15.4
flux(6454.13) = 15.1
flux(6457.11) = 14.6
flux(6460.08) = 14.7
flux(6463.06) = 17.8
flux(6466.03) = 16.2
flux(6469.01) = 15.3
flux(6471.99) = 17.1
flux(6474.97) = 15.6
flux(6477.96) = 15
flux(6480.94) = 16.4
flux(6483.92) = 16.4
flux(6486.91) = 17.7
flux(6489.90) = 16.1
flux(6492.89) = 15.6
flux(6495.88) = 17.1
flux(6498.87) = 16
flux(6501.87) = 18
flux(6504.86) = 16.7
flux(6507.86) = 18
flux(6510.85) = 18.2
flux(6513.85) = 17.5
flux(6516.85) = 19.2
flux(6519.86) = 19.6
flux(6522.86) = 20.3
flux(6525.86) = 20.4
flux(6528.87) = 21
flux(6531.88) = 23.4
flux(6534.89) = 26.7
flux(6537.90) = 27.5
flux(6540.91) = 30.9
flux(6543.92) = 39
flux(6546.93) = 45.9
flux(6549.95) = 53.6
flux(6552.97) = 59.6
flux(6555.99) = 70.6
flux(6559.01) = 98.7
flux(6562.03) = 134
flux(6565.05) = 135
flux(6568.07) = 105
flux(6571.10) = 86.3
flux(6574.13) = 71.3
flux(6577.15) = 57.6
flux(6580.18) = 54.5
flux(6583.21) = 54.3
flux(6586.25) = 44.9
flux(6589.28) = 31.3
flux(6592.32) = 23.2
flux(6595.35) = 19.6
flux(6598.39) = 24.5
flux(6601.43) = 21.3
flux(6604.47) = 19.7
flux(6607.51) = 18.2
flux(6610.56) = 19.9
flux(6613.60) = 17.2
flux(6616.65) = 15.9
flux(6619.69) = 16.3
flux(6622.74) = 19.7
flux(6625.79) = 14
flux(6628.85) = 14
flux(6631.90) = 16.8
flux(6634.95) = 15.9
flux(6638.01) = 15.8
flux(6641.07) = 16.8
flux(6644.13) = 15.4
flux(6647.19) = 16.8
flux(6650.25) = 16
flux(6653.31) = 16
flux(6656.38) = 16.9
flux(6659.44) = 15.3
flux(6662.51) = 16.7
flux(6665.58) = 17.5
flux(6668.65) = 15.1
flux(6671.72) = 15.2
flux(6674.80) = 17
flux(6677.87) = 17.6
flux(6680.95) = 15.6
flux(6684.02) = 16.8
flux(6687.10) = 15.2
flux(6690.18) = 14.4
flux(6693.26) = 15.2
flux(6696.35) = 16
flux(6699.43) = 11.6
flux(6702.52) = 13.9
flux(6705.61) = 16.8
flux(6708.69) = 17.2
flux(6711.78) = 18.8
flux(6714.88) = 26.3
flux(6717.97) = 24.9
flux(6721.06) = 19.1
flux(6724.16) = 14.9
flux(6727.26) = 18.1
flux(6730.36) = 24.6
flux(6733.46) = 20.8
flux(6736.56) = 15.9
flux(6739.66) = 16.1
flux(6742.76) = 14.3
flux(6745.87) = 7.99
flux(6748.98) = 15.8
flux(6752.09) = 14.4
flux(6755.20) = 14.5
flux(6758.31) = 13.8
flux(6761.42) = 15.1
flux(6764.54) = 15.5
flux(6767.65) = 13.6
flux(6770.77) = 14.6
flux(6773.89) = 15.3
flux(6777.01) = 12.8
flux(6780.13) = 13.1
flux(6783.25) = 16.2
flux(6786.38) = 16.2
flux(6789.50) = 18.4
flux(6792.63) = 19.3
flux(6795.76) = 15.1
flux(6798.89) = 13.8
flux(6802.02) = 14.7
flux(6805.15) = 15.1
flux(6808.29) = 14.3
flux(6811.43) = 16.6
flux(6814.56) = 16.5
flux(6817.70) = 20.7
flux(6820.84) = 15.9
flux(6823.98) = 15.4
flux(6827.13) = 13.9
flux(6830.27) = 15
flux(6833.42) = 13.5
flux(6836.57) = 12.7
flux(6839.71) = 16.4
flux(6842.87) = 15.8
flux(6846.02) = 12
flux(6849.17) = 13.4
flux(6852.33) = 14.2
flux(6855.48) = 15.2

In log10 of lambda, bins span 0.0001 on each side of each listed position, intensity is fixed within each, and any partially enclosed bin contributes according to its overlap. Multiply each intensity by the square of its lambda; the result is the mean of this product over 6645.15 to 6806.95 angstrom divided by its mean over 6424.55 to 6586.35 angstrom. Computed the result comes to 0.5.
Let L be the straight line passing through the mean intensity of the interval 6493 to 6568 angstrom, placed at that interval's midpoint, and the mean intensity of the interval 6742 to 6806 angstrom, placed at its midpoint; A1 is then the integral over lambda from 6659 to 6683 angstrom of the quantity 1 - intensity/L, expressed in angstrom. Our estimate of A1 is 8.9 angstrom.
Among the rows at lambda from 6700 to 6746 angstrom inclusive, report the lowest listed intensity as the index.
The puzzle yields 7.99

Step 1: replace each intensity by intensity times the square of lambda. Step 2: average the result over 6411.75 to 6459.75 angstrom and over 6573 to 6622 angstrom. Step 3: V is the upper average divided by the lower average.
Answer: 2.13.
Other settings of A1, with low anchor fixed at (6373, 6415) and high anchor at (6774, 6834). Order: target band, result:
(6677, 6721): -4.6 angstrom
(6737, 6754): 1.9 angstrom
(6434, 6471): -0.6 angstrom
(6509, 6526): -3.9 angstrom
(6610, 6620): -1.1 angstrom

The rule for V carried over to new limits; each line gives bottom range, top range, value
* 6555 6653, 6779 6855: 0.41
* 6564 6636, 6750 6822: 0.44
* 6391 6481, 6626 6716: 1.11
